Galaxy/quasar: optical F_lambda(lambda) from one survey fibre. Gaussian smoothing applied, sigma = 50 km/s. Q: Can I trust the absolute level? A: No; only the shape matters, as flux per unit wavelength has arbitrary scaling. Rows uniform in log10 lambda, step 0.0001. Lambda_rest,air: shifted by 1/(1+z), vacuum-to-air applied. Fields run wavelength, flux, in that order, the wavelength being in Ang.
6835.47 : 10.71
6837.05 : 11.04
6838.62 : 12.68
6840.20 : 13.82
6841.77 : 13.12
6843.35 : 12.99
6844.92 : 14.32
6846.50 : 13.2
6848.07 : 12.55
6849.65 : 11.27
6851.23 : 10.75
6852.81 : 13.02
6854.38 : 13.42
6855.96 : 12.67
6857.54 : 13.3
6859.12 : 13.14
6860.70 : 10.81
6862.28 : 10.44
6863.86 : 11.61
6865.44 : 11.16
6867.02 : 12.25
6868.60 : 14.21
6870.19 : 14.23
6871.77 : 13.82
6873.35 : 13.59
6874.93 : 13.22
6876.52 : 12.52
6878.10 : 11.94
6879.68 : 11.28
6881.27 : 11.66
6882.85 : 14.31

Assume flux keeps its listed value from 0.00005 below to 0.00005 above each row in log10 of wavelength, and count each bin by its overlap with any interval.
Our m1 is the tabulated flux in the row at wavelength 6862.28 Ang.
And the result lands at 10.44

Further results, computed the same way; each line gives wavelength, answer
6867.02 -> 12.25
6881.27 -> 11.66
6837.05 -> 11.04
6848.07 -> 12.55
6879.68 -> 11.28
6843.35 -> 12.99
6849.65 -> 11.27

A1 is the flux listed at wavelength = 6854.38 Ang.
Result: 13.42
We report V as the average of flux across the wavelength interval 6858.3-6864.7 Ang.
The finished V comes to 11.5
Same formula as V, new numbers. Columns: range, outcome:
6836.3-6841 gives 12.5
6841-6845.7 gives 13.5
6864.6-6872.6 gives 13.1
